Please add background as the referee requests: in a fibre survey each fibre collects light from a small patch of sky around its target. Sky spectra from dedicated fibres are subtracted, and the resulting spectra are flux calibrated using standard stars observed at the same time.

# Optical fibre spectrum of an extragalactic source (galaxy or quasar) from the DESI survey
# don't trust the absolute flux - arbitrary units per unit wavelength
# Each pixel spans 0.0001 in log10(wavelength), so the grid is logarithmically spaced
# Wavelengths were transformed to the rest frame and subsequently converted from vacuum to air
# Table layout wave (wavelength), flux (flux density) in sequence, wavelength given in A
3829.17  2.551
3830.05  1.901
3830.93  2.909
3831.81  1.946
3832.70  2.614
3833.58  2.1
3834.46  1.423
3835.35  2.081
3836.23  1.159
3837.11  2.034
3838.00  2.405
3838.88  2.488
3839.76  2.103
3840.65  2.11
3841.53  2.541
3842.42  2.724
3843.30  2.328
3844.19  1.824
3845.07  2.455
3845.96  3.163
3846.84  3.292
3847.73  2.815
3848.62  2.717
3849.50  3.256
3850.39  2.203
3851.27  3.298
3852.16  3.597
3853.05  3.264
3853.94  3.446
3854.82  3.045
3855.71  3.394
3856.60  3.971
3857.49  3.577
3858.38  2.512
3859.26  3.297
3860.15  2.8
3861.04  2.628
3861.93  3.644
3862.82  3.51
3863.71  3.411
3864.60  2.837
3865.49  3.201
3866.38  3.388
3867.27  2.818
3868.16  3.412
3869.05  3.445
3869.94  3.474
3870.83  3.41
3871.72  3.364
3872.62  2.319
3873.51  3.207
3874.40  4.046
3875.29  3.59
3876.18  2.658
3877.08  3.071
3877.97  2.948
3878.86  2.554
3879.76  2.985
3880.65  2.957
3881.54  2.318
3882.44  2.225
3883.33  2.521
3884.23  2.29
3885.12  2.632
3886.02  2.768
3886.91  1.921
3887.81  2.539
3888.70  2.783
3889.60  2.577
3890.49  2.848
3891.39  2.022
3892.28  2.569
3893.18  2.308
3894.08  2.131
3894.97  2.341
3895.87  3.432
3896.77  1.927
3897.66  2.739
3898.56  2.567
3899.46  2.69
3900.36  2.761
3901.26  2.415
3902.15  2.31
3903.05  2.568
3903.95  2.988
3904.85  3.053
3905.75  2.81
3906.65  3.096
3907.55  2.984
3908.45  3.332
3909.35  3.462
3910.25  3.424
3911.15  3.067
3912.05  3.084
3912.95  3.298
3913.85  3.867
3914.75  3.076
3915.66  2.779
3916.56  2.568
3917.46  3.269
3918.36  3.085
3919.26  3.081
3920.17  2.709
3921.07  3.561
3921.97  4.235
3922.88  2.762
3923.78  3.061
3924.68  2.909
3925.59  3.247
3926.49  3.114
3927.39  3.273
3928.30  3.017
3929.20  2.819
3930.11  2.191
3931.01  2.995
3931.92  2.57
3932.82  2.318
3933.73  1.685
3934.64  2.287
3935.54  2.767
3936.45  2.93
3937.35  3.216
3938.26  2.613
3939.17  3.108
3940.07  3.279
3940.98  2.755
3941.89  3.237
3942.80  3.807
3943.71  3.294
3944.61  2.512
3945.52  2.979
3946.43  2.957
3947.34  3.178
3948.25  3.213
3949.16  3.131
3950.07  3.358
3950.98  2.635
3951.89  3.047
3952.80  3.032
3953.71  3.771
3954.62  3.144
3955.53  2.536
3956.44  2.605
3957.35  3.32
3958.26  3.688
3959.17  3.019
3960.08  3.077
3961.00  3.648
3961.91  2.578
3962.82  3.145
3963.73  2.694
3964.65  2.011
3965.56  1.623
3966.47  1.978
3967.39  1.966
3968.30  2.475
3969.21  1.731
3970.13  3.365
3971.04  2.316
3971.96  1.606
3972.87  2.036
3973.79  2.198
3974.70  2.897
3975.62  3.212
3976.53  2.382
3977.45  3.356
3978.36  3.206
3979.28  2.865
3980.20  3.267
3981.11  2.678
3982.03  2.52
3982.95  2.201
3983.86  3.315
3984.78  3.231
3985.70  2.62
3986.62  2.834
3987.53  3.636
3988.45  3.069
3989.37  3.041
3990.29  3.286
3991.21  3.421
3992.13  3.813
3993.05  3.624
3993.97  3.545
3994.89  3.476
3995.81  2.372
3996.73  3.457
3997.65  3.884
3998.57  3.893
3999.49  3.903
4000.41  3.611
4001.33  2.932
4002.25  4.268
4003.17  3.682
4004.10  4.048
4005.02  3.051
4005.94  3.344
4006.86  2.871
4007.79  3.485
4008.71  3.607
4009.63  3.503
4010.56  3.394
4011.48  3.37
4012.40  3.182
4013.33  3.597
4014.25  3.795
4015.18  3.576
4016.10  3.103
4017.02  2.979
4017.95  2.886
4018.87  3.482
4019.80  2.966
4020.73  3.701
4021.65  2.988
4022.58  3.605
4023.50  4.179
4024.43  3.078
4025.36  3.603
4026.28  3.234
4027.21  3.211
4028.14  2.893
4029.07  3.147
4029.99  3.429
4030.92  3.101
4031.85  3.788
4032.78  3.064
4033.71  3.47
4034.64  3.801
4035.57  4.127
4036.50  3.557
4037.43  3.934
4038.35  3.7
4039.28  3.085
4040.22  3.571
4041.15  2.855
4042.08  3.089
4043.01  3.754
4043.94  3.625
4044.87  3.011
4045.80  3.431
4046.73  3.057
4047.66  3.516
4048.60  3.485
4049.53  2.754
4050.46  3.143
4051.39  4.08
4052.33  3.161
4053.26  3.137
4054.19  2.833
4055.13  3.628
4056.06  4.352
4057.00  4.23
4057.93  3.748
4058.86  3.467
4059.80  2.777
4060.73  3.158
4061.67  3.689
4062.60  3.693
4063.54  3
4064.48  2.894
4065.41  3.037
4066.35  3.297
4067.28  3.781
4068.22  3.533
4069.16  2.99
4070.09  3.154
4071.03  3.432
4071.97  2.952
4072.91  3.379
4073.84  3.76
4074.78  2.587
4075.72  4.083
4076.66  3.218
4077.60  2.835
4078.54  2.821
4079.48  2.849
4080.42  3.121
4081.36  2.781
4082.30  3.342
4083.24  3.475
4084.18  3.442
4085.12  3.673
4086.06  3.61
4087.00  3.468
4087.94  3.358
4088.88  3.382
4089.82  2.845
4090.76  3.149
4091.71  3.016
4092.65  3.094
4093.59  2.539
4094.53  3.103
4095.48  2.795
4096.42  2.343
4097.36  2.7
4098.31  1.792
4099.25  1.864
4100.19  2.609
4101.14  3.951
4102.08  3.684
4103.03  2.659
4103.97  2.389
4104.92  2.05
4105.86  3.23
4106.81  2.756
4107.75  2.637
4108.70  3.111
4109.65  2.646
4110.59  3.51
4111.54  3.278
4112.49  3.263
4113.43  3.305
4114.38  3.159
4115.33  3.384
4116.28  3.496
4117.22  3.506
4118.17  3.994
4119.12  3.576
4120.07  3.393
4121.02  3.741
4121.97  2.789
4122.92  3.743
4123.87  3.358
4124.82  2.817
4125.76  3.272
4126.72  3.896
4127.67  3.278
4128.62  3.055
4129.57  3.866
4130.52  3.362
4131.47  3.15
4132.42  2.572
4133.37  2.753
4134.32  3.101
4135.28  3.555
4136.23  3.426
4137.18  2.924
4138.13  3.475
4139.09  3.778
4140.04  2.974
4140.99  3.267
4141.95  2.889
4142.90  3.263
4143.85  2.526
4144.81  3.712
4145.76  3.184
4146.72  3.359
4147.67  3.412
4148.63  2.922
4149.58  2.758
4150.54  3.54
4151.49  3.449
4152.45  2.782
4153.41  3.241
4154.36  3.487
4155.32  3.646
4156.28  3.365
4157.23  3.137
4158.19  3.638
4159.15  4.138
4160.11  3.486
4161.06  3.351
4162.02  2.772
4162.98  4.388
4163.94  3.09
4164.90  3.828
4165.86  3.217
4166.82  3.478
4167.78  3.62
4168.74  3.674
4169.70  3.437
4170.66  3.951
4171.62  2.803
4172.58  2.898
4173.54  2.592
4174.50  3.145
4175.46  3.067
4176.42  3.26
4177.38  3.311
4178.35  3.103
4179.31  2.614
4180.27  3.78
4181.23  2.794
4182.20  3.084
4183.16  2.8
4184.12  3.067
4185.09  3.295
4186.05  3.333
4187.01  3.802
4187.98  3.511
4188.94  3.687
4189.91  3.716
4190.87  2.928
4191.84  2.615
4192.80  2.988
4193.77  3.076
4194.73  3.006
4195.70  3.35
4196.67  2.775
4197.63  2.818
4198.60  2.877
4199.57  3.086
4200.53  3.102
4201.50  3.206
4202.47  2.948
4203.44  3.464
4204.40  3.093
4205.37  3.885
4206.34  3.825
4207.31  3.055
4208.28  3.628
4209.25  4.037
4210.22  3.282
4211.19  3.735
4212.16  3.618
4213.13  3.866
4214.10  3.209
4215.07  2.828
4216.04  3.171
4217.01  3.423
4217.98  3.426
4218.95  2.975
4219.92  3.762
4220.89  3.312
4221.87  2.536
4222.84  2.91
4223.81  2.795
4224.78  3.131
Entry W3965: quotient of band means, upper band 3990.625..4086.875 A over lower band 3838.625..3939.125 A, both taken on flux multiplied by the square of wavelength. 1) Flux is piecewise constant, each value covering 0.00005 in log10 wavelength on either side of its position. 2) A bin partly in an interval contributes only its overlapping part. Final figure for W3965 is 1.3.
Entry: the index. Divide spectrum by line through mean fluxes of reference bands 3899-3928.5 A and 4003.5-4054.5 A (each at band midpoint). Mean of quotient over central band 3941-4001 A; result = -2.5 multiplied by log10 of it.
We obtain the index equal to 0.08 mag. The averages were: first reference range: 3.06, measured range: 2.98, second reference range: 3.37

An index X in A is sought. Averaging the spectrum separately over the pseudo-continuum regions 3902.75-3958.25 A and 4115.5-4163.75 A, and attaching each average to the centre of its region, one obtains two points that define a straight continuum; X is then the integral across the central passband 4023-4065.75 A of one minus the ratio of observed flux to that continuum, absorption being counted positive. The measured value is -2.9 A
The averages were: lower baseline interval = 3.02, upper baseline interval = 3.33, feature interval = 3.41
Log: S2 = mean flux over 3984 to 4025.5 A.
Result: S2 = 3.4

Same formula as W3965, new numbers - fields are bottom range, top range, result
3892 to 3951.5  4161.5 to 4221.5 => 1.28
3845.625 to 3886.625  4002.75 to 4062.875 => 1.21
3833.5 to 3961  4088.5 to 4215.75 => 1.26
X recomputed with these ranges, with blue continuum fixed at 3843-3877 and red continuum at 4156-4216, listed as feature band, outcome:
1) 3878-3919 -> 5.0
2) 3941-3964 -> 0.5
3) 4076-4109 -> 2.8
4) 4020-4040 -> -1.5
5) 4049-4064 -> -0.9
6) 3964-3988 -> 4.4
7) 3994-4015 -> -1.9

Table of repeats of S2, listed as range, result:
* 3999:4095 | 3.35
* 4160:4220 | 3.28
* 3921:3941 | 2.89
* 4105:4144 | 3.24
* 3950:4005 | 3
